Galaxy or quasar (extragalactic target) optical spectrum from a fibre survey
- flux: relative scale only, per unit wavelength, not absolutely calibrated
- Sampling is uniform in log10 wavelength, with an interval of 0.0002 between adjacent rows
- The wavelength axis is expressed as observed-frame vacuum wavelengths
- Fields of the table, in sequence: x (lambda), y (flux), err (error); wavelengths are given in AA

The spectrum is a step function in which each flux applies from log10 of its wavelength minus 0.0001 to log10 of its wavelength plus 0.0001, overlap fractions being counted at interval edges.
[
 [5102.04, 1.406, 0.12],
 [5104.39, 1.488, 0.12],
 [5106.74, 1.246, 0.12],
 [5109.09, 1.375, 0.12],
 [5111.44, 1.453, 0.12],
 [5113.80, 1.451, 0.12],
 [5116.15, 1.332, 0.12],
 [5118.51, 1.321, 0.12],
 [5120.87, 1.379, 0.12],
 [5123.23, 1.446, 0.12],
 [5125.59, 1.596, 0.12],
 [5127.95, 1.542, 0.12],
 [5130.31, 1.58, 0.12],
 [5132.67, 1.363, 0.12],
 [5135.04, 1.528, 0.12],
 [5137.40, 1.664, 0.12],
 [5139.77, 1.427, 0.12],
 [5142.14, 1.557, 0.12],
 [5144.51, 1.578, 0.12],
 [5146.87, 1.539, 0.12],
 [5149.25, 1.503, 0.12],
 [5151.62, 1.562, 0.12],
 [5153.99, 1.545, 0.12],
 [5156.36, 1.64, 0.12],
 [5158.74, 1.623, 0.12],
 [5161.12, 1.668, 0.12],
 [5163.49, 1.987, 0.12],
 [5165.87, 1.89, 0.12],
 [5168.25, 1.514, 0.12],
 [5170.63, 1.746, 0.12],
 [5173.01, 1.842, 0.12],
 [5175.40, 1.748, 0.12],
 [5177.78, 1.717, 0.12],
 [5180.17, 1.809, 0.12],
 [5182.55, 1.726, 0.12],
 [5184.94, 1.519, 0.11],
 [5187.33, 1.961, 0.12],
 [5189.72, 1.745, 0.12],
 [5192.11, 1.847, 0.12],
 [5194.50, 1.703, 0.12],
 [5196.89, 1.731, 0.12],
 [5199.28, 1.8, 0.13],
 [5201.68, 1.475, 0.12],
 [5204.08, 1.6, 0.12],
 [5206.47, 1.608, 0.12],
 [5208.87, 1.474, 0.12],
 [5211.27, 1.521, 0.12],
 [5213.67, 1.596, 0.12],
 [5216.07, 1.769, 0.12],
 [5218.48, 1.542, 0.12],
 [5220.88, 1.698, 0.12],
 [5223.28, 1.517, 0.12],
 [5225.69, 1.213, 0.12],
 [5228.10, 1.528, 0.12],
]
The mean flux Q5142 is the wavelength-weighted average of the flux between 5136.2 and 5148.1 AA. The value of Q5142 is 1.55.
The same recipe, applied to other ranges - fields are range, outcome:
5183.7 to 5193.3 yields 1.77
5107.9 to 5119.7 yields 1.39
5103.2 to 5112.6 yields 1.39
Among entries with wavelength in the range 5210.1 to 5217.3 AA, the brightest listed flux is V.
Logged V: 1.769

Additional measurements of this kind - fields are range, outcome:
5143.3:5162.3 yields 1.668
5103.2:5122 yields 1.488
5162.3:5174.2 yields 1.987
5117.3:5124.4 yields 1.446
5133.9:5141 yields 1.664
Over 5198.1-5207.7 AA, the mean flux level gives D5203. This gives 1.62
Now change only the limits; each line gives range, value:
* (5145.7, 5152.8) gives 1.53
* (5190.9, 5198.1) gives 1.76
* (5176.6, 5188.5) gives 1.75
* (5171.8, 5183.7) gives 1.77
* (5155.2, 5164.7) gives 1.73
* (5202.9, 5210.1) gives 1.56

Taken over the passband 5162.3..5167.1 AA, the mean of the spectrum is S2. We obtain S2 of 1.94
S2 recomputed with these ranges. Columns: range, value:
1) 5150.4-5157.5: 1.58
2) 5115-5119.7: 1.32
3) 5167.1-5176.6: 1.71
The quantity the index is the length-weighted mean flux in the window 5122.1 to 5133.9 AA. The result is 1.51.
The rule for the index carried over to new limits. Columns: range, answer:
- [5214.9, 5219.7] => 1.65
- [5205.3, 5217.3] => 1.59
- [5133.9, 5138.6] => 1.6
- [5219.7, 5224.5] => 1.61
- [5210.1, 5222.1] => 1.63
